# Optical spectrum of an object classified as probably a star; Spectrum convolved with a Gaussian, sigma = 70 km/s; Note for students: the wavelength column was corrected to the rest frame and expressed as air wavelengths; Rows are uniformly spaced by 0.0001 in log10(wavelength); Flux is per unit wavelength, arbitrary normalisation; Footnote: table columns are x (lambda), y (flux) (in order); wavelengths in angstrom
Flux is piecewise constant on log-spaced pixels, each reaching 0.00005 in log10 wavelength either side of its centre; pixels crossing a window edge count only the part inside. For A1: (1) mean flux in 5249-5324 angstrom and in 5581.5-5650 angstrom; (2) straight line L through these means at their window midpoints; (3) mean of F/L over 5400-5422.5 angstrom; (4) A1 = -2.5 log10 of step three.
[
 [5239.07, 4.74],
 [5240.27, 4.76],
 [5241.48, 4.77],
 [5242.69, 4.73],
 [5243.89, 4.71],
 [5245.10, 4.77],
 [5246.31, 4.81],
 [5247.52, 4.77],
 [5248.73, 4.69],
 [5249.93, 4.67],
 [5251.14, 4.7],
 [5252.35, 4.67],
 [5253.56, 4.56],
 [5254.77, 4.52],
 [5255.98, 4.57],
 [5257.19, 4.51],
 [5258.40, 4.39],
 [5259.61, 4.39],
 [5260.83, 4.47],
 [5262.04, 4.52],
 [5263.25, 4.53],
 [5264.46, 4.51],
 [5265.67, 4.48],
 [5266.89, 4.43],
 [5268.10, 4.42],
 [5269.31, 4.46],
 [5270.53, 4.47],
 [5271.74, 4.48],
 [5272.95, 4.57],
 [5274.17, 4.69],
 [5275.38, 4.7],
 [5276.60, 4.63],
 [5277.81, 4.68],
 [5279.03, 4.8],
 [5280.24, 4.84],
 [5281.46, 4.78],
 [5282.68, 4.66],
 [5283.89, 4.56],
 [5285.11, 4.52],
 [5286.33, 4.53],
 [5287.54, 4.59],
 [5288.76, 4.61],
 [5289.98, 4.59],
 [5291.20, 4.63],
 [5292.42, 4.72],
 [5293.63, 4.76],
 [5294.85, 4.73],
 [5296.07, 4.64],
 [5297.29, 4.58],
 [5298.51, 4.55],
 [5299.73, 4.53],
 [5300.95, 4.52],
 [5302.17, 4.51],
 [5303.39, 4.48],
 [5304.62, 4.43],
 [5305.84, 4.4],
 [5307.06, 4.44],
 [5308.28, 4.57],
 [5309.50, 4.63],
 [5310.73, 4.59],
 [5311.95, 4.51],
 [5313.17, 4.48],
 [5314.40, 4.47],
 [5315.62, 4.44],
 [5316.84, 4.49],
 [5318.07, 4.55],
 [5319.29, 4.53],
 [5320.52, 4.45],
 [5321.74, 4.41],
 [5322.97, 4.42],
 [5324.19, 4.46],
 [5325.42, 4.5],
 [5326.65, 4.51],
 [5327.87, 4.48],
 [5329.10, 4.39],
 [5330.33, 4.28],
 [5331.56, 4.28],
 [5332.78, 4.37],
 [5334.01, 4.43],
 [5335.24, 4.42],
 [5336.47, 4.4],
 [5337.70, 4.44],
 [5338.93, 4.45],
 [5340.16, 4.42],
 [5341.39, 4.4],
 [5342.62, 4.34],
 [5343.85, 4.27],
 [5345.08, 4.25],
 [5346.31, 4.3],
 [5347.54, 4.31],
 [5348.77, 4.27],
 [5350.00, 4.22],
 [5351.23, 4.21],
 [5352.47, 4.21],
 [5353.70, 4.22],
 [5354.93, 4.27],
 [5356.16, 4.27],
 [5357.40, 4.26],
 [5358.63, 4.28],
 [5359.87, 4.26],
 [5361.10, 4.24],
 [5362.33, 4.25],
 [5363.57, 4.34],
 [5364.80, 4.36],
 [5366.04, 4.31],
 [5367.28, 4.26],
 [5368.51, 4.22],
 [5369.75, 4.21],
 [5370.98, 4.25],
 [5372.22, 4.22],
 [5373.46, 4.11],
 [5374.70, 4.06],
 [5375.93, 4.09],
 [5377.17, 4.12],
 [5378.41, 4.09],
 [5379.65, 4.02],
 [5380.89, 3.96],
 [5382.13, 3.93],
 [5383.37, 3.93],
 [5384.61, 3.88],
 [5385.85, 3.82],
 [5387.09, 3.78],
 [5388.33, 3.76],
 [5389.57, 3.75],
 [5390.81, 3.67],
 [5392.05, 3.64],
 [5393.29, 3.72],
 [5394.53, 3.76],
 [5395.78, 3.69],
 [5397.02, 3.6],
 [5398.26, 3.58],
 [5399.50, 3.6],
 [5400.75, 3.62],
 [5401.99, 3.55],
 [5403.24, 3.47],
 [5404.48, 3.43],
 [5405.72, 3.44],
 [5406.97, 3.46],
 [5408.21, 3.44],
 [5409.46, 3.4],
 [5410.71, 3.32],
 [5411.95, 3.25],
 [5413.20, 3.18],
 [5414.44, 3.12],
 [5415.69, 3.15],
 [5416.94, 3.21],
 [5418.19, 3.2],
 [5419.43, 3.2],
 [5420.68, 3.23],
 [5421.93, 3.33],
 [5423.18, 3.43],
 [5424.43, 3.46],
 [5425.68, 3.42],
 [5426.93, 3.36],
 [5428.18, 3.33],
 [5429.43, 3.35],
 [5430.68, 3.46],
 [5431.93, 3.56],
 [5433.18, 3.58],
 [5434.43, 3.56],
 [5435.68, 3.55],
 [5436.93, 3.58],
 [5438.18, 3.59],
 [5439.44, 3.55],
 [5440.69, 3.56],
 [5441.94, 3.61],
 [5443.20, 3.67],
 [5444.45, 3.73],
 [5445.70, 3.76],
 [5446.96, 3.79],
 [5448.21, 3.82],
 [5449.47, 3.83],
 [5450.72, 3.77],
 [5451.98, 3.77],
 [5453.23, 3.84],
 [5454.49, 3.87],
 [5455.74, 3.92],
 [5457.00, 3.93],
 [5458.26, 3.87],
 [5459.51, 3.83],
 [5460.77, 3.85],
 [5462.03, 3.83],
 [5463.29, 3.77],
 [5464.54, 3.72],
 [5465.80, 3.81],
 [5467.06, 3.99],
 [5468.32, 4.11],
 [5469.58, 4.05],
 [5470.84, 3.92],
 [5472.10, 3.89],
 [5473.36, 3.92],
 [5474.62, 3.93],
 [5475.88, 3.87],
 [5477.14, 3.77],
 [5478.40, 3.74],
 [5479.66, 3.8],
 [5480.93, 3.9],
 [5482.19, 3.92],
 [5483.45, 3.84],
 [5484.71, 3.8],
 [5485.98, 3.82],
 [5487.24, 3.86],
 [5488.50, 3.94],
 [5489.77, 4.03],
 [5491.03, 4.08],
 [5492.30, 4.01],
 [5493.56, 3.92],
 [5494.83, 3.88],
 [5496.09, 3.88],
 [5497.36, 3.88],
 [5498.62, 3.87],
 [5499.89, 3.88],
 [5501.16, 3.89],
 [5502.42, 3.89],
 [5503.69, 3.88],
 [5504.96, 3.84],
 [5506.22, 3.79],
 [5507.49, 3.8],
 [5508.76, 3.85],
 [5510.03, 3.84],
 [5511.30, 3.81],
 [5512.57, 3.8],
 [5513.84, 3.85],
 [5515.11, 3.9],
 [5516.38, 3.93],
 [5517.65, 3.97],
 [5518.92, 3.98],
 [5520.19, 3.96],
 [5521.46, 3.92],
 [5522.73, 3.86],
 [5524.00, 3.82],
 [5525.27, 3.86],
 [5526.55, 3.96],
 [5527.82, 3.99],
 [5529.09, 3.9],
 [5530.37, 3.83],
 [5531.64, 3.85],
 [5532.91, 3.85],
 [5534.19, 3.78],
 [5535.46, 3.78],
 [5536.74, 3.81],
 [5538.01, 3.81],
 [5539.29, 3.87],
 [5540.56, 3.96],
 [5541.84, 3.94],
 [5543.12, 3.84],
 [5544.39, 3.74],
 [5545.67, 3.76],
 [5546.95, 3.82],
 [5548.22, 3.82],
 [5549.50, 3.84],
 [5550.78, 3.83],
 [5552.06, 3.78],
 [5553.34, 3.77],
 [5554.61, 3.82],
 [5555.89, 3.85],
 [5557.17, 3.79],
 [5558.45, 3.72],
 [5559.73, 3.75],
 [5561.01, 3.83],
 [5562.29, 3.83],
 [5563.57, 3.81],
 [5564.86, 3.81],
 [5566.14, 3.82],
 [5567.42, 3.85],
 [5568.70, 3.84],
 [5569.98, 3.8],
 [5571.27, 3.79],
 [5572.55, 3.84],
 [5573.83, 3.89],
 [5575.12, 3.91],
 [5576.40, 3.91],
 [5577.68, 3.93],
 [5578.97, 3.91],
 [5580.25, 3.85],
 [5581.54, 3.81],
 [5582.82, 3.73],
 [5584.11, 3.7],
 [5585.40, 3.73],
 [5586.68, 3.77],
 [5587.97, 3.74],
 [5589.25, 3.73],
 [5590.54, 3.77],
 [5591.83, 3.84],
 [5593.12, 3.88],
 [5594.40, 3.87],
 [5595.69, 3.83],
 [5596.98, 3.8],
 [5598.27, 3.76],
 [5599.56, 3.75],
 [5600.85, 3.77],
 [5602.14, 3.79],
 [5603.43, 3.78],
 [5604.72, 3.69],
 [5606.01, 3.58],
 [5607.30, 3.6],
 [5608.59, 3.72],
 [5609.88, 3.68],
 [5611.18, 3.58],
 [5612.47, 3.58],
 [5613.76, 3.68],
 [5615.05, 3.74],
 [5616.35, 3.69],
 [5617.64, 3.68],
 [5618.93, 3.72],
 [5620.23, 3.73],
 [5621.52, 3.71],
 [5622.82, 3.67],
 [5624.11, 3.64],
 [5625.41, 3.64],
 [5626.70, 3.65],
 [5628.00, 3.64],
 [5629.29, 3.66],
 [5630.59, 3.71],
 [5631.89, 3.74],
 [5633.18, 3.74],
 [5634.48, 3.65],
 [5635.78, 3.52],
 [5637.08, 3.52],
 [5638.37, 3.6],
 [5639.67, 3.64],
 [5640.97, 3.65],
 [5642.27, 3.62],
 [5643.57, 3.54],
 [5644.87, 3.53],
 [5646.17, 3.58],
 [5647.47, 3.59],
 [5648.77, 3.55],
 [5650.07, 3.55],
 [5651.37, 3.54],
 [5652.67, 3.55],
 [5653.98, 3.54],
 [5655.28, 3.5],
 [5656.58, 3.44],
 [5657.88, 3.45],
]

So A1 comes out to 0.26 mag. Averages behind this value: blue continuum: 4.56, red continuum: 3.69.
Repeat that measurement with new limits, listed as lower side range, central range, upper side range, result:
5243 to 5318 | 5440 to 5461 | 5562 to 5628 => 0.095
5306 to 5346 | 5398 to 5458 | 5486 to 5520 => 0.172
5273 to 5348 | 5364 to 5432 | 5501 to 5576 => 0.162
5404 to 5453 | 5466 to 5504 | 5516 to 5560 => -0.067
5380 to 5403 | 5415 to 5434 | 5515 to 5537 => 0.128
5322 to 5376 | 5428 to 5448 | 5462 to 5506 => 0.127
